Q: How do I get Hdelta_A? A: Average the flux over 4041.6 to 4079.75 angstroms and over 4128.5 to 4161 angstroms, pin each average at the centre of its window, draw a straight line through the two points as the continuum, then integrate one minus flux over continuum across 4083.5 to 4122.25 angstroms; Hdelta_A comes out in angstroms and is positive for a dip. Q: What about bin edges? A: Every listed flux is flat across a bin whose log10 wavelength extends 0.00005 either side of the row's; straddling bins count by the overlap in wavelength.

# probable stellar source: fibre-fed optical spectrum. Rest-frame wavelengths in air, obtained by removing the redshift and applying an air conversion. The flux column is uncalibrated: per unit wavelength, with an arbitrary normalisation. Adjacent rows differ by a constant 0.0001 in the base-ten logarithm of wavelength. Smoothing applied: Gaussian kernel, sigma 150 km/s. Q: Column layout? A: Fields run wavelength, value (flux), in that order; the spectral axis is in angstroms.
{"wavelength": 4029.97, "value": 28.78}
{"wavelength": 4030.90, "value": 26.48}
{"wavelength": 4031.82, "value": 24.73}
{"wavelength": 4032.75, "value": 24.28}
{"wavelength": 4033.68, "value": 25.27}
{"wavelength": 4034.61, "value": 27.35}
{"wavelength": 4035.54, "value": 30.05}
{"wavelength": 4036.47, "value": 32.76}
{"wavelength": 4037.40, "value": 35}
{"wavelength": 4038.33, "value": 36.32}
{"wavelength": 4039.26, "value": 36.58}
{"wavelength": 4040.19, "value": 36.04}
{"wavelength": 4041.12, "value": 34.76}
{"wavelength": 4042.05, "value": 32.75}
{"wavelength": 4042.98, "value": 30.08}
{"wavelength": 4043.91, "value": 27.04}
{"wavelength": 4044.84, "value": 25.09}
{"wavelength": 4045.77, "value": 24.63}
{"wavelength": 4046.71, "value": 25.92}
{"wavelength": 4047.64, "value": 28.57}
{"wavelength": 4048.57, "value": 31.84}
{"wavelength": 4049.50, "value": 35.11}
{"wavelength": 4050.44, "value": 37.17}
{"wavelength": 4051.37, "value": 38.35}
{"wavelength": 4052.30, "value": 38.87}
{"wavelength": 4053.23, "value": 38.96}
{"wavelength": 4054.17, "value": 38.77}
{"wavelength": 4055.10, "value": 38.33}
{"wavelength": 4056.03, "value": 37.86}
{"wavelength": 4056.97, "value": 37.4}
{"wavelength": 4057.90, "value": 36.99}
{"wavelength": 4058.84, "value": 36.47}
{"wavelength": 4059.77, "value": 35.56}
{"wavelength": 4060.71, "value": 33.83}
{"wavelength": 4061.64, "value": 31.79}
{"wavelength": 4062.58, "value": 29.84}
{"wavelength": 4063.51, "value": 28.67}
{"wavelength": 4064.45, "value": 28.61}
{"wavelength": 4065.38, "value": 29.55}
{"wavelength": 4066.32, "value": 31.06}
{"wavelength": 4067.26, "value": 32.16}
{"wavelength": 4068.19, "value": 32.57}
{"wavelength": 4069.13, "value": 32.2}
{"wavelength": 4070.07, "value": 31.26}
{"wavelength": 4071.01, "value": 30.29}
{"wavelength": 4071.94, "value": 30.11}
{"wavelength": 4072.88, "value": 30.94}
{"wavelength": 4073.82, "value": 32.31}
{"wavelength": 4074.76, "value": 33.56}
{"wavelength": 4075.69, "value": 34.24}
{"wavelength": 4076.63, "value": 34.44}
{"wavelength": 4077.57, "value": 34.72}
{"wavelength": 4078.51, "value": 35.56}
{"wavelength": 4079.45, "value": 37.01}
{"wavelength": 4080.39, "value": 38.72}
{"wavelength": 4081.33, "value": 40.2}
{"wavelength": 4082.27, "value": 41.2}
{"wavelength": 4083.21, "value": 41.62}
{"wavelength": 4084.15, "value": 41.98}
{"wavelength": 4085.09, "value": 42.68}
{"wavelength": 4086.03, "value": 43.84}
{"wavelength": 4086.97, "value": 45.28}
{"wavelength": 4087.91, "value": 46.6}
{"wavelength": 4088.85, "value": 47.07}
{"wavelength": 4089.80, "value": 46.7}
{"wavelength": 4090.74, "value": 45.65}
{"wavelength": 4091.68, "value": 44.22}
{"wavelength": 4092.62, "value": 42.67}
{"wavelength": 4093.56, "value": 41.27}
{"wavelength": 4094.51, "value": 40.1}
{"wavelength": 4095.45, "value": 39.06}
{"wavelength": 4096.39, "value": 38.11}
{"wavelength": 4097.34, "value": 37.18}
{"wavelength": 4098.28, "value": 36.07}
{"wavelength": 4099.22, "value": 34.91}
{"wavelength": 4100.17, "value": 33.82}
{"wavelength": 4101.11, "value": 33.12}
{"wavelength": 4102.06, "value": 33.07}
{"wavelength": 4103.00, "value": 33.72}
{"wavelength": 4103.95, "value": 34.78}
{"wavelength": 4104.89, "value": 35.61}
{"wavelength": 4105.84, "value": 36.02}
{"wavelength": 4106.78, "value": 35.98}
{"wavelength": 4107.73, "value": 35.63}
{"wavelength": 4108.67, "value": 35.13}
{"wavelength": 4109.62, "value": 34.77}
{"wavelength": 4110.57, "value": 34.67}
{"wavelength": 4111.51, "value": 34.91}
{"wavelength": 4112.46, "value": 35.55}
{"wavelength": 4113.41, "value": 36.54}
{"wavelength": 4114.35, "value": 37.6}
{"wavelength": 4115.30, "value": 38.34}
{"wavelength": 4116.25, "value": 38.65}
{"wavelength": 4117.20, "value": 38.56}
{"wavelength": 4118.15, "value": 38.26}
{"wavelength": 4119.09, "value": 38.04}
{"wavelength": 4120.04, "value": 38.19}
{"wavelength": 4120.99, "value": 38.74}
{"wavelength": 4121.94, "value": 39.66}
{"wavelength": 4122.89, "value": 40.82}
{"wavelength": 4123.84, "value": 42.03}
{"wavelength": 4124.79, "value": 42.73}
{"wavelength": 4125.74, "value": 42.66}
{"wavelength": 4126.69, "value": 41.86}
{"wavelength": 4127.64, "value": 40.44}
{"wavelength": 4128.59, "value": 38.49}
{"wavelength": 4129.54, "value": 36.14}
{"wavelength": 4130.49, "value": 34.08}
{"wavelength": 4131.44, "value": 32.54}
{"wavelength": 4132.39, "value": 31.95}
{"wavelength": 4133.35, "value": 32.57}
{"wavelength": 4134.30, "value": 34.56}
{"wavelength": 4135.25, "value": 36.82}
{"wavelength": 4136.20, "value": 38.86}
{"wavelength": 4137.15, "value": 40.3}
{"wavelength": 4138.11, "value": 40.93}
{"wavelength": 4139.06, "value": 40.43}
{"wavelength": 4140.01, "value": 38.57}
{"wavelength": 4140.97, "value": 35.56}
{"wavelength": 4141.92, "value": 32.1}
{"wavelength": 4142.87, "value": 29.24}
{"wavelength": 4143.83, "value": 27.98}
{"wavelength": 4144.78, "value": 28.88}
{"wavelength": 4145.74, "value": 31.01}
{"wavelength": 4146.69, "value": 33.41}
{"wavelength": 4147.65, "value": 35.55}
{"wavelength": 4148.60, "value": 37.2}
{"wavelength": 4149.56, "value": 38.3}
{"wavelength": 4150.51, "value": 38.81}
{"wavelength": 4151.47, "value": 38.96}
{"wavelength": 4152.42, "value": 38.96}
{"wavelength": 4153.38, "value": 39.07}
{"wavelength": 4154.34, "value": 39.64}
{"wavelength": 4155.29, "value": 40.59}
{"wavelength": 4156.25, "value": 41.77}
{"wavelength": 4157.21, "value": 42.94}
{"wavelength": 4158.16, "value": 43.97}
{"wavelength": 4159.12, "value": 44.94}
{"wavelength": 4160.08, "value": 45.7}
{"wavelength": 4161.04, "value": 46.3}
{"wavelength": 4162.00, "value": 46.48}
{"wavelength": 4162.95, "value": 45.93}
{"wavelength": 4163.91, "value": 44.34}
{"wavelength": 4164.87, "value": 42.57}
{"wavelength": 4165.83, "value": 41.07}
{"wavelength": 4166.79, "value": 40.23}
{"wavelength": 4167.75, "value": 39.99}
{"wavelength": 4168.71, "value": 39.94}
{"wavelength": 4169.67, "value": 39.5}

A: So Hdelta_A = -3.97 angstroms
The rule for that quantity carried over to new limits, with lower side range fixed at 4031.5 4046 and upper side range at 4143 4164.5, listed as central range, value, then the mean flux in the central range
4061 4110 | -3.5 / 36.5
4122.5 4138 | -0.2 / 38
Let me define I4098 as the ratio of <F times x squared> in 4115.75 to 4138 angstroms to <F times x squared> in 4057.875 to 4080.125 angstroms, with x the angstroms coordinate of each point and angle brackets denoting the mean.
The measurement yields 1.20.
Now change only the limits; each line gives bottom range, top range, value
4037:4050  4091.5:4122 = 1.21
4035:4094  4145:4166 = 1.19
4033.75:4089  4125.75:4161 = 1.13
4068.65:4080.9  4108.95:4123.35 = 1.14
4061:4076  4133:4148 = 1.15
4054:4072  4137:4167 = 1.23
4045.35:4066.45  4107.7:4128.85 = 1.18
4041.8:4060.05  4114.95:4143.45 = 1.16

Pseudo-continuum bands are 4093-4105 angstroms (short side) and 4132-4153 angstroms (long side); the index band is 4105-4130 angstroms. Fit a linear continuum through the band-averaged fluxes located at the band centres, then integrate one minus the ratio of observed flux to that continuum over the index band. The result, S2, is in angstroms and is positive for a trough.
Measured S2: -1.5 angstroms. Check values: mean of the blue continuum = 36.3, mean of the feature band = 38.1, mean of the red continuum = 35.5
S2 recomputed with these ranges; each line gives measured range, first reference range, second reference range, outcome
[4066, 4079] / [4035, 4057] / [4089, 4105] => 1.3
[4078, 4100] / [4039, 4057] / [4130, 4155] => -4.2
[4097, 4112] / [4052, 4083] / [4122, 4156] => 0.3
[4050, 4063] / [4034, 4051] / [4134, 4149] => -1.8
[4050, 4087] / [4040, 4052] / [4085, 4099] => 1.1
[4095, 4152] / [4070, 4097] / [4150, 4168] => 6.0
